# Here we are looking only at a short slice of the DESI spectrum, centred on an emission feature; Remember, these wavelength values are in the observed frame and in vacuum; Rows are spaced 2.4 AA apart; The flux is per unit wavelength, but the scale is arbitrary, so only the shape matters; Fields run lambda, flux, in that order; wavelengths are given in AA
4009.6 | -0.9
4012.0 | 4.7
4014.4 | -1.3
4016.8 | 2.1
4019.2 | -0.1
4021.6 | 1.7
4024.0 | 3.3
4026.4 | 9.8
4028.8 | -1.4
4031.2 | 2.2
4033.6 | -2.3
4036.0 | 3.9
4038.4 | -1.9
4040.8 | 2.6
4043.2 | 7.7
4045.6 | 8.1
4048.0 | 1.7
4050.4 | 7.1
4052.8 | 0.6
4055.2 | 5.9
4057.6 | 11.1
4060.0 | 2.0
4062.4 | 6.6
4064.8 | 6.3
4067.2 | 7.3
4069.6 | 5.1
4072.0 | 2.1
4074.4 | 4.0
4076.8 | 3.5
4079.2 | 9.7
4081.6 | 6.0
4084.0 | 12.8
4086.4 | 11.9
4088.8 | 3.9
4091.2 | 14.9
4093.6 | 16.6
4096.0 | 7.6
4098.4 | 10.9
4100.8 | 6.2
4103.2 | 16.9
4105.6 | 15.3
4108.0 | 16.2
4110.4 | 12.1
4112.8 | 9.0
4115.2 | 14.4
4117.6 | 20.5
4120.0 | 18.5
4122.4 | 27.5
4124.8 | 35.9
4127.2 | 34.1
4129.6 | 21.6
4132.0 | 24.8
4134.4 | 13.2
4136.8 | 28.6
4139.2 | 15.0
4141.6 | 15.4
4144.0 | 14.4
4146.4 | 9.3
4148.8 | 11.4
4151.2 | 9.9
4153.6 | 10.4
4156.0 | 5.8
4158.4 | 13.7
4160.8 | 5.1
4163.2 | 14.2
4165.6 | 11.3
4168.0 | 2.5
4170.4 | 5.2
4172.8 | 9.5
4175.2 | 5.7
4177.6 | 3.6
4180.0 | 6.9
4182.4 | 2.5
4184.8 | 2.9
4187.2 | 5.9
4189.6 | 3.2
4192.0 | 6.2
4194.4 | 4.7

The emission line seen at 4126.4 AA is C IV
